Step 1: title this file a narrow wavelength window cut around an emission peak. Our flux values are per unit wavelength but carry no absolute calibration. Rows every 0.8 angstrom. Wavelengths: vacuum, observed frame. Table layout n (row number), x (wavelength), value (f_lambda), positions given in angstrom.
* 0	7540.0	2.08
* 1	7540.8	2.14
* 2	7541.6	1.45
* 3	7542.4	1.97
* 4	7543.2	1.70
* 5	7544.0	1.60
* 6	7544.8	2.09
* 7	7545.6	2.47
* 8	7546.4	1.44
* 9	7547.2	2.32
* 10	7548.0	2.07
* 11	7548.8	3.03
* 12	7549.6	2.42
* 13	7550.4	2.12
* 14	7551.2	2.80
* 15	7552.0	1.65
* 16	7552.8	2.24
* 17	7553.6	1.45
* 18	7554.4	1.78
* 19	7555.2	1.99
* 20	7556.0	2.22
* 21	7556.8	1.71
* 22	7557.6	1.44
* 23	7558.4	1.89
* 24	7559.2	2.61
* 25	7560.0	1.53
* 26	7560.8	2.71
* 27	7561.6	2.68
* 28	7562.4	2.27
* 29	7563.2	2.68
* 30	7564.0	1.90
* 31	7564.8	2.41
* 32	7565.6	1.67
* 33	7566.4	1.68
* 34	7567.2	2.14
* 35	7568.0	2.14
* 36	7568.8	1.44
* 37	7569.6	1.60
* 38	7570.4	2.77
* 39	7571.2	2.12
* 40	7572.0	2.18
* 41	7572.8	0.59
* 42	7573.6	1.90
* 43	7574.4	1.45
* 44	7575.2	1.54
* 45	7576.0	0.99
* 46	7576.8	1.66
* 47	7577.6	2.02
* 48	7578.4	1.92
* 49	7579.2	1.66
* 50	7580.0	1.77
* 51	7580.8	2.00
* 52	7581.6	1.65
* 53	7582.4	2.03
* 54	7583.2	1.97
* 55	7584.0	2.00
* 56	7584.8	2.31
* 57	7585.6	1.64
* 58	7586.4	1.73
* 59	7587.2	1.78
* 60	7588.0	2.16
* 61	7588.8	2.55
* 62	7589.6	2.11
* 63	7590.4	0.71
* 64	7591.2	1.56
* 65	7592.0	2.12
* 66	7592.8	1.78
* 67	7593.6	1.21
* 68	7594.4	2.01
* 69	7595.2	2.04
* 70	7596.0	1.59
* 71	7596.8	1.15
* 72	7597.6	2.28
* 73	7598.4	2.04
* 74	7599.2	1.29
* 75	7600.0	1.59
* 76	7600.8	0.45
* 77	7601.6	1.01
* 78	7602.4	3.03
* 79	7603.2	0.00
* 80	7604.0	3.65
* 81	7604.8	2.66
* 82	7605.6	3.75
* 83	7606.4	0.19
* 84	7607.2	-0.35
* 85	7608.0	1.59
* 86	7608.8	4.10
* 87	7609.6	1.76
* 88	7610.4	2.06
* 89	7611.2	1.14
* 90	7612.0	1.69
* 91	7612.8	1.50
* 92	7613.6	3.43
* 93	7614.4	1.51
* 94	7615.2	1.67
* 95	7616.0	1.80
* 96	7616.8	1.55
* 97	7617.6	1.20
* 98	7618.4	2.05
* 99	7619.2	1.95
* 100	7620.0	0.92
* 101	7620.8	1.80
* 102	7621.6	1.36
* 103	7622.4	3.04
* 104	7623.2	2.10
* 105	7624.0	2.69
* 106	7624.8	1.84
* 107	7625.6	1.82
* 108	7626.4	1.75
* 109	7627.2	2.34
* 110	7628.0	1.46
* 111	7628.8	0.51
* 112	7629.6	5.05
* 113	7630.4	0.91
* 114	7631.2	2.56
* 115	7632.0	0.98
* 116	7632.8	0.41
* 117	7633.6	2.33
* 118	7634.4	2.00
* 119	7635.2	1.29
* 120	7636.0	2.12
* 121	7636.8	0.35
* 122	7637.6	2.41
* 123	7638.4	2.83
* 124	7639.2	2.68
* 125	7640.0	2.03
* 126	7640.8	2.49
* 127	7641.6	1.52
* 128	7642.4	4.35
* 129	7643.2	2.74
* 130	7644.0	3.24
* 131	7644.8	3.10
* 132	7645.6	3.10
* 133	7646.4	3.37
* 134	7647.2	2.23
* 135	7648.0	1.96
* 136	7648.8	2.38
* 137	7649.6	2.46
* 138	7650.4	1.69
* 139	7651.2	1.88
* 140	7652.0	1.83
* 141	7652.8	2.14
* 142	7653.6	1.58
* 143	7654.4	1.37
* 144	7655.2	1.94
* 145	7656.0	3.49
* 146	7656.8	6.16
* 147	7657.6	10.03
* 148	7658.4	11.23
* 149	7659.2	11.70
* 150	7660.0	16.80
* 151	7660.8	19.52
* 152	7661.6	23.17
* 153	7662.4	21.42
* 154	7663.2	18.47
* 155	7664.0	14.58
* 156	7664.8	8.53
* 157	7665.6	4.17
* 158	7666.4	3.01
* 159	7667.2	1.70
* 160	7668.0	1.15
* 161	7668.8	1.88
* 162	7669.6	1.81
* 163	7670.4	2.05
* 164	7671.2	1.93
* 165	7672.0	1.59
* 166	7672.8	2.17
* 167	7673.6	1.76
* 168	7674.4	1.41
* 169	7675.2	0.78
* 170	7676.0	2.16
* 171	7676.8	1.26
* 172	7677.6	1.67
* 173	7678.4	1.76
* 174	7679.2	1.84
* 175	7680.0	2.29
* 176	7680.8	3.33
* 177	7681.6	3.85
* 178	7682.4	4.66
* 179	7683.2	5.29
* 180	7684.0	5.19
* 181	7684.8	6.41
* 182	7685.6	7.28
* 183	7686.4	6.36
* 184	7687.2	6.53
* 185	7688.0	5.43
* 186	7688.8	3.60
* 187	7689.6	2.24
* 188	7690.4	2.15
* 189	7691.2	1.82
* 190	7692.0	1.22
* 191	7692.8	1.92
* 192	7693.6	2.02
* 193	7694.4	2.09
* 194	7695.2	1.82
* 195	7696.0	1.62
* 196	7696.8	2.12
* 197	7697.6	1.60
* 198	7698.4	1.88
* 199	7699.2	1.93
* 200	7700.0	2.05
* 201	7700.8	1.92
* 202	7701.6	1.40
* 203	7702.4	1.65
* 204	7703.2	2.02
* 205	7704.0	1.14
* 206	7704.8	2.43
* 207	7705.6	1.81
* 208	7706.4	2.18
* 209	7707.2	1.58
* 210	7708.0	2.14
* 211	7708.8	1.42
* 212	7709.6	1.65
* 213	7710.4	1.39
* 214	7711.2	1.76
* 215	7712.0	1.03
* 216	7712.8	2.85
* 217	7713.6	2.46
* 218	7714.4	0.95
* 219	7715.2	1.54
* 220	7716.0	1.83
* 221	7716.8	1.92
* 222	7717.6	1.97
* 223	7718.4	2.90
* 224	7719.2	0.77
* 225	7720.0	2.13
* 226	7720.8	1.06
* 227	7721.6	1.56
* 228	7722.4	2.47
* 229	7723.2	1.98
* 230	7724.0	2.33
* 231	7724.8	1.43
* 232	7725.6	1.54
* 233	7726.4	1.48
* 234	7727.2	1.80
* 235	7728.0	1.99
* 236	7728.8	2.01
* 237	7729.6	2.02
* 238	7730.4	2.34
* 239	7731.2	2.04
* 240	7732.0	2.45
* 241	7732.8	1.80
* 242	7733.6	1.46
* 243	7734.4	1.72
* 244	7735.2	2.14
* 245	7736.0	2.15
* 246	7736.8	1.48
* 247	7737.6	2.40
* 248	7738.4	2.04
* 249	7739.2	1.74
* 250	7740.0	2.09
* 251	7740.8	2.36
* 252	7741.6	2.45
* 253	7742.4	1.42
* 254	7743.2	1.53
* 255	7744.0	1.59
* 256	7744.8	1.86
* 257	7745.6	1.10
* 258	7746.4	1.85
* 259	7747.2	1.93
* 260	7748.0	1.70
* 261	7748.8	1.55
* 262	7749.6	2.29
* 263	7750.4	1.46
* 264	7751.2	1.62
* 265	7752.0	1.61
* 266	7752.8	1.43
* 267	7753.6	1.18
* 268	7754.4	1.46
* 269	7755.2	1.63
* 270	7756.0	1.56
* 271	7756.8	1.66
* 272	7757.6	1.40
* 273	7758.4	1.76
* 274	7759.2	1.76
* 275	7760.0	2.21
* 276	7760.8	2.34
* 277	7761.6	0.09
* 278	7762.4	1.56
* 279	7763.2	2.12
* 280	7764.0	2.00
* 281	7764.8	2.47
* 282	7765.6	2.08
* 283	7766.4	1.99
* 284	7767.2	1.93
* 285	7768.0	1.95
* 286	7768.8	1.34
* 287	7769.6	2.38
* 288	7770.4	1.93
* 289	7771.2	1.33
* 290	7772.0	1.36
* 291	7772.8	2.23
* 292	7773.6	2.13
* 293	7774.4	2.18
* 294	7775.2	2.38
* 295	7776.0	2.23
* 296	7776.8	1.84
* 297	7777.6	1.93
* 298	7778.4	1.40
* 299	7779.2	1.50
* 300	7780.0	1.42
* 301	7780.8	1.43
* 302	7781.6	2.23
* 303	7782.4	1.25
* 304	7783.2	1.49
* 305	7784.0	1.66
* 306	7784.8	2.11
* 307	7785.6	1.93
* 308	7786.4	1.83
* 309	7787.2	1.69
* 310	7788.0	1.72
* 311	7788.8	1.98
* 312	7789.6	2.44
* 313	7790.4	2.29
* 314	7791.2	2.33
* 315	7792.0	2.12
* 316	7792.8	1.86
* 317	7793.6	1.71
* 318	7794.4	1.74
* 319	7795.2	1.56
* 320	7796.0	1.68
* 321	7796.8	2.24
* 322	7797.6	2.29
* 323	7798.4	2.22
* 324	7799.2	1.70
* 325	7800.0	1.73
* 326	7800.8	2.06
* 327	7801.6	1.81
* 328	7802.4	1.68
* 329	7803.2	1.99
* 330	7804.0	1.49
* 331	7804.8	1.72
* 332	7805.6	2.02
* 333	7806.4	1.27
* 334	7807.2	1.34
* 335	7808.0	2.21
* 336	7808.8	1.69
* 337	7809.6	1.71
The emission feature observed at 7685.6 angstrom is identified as [N II]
